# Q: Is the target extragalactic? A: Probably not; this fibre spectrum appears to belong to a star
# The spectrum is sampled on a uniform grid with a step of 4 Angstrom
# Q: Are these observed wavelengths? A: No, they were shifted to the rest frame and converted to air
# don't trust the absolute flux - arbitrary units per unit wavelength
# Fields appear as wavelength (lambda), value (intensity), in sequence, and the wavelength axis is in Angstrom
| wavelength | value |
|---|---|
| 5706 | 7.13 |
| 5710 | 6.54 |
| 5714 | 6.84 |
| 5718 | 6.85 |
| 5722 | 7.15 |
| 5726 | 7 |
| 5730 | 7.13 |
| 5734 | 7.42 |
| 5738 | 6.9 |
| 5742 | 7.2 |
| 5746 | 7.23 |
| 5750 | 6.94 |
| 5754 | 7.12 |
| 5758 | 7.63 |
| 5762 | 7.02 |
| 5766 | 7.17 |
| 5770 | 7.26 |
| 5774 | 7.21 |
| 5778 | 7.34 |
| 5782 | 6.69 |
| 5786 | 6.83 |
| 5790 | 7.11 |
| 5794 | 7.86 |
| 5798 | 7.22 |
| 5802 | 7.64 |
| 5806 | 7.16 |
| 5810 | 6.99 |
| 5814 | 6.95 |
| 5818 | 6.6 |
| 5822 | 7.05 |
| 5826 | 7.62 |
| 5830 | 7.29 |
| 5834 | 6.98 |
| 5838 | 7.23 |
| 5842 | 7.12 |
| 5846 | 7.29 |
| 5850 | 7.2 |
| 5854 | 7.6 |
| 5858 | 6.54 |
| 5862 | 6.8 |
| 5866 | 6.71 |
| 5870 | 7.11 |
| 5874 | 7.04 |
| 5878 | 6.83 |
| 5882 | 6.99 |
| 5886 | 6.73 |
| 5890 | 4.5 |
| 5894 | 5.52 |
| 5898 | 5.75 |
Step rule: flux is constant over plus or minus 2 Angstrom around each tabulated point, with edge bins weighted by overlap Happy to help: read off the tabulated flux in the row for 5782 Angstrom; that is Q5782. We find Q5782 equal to 6.69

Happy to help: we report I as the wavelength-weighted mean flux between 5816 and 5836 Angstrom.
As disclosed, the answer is 7.11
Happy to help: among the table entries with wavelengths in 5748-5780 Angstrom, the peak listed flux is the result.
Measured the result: 7.63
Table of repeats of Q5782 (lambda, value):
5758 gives 7.63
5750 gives 6.94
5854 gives 7.6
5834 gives 6.98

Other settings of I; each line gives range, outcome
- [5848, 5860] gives 7.11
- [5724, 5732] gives 7.06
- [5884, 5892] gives 5.62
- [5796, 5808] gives 7.34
